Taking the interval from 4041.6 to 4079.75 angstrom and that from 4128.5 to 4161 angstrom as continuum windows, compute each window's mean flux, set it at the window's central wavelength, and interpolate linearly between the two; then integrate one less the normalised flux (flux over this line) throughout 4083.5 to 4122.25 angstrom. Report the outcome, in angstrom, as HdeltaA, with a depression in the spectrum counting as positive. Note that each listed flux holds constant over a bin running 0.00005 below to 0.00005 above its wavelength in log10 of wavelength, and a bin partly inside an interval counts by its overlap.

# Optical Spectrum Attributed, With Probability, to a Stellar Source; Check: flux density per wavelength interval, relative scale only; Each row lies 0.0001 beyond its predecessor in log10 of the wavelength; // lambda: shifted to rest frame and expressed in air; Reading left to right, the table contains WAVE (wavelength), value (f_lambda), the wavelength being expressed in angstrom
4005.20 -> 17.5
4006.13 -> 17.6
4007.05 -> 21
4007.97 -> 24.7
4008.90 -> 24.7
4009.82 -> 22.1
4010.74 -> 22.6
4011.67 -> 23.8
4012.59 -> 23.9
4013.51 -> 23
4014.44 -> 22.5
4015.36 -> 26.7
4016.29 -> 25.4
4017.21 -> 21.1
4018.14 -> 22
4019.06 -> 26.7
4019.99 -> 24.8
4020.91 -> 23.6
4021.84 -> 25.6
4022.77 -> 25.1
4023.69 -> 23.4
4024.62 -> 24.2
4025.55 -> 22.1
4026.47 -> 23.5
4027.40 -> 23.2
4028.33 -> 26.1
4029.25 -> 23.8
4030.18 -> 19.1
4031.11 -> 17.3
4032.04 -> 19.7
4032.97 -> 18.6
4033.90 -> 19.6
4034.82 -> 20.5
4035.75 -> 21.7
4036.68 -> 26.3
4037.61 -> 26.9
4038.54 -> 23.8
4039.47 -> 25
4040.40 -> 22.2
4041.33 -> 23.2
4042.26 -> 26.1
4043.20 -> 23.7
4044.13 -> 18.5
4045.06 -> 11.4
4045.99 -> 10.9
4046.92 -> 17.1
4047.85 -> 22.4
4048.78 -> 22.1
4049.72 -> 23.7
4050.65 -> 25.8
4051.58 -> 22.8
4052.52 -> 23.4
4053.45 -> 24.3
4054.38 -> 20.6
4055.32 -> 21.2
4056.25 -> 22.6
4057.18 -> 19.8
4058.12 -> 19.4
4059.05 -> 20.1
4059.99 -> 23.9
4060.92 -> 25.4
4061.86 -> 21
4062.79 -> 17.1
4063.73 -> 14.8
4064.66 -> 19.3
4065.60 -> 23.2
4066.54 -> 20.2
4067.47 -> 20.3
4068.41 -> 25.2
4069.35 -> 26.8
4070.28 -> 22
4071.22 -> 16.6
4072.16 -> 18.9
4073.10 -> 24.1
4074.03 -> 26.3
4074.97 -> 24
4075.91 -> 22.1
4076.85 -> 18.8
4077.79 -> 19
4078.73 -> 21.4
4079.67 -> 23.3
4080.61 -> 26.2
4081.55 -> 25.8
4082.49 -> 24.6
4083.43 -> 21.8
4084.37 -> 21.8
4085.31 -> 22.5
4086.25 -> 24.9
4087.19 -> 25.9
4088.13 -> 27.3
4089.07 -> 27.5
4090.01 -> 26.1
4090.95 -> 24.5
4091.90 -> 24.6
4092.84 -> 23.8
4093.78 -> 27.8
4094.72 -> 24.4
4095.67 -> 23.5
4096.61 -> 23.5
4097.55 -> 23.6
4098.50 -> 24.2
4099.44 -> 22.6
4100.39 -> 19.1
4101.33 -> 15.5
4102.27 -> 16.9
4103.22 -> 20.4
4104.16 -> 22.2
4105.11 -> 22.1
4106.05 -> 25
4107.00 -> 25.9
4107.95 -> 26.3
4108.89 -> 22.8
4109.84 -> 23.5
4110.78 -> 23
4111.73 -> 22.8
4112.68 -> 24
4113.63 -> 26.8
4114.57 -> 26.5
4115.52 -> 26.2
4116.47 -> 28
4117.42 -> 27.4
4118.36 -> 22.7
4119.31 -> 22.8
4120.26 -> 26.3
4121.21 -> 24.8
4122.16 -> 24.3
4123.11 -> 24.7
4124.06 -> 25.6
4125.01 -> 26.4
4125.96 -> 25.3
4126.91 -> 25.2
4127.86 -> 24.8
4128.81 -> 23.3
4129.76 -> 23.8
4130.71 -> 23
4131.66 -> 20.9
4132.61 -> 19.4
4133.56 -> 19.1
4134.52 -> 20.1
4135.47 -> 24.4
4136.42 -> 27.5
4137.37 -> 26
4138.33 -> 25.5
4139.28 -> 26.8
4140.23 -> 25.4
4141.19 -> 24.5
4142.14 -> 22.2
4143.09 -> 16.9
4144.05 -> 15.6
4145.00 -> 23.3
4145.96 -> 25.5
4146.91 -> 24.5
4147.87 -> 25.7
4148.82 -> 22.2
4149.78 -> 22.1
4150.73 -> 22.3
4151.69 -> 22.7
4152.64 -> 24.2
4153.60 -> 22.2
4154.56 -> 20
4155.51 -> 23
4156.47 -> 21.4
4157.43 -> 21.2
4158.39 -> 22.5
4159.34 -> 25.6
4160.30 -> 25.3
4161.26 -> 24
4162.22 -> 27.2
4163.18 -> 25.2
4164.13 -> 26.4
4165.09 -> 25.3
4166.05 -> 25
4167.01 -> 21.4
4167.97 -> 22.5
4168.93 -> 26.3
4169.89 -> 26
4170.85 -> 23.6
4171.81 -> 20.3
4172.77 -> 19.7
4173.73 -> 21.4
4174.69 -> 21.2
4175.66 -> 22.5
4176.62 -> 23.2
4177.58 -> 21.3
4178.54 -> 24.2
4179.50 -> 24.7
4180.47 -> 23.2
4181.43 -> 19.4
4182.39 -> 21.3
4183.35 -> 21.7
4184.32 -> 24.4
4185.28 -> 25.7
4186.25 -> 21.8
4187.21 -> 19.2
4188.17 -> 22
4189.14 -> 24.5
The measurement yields -3.4 angstrom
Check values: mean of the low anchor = 21.2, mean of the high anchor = 22.9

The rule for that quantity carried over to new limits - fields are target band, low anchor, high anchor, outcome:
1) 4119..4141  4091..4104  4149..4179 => -1.3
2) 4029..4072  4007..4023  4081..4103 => 4.5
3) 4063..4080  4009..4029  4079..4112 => 1.7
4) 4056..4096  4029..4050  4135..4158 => -1.9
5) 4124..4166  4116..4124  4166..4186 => 1.0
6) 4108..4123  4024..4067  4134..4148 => -1.2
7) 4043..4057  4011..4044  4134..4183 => 1.6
